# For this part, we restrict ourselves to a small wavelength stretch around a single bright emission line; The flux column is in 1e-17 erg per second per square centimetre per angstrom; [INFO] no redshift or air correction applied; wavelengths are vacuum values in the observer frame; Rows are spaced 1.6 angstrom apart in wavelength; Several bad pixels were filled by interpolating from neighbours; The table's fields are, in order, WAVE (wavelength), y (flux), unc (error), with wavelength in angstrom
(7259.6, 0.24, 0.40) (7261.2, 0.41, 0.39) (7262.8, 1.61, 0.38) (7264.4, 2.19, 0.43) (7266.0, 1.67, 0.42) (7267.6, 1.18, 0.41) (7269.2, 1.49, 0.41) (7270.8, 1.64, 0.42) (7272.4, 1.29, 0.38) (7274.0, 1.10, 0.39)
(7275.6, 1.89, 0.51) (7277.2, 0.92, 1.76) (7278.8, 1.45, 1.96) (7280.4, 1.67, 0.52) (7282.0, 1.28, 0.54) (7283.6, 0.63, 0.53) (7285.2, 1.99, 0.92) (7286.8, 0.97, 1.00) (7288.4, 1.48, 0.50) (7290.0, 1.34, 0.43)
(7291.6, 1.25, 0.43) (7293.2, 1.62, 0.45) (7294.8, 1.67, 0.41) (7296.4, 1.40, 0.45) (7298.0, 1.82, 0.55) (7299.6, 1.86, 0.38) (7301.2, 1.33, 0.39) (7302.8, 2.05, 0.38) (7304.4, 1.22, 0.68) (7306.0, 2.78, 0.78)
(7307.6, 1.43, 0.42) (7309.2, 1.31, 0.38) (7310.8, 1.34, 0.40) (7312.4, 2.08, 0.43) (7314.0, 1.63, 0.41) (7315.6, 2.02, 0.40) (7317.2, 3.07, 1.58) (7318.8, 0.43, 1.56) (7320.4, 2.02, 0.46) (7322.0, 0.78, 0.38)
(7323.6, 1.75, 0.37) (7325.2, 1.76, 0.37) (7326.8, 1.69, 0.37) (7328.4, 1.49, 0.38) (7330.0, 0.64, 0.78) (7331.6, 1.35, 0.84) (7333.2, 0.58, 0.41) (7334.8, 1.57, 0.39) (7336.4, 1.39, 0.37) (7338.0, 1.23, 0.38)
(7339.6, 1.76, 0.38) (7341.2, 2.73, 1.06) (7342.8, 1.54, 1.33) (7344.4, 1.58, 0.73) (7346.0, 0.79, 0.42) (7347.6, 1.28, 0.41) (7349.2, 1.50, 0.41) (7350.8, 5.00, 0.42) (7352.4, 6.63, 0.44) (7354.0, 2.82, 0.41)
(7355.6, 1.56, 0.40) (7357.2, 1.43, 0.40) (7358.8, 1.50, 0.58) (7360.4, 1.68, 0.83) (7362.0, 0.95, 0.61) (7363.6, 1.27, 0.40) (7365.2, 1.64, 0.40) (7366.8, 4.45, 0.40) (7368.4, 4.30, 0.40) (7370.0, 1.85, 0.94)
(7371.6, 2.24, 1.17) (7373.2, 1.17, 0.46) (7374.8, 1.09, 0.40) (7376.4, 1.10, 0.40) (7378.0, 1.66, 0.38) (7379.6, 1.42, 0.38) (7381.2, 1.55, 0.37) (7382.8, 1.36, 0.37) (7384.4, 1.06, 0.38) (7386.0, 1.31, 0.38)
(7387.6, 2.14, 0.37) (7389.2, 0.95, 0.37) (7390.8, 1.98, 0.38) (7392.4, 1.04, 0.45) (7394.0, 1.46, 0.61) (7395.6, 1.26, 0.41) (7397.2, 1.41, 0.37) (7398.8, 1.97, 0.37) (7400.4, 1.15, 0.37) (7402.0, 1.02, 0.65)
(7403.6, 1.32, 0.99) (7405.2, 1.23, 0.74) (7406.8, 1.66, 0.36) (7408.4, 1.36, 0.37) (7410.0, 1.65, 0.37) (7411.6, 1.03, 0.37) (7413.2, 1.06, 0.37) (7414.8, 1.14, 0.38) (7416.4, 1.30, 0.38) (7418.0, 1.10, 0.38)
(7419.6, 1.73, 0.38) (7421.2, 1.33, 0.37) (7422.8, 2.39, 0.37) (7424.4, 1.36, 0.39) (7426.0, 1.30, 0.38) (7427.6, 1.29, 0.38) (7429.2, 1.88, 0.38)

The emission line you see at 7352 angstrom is [S II] 6716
